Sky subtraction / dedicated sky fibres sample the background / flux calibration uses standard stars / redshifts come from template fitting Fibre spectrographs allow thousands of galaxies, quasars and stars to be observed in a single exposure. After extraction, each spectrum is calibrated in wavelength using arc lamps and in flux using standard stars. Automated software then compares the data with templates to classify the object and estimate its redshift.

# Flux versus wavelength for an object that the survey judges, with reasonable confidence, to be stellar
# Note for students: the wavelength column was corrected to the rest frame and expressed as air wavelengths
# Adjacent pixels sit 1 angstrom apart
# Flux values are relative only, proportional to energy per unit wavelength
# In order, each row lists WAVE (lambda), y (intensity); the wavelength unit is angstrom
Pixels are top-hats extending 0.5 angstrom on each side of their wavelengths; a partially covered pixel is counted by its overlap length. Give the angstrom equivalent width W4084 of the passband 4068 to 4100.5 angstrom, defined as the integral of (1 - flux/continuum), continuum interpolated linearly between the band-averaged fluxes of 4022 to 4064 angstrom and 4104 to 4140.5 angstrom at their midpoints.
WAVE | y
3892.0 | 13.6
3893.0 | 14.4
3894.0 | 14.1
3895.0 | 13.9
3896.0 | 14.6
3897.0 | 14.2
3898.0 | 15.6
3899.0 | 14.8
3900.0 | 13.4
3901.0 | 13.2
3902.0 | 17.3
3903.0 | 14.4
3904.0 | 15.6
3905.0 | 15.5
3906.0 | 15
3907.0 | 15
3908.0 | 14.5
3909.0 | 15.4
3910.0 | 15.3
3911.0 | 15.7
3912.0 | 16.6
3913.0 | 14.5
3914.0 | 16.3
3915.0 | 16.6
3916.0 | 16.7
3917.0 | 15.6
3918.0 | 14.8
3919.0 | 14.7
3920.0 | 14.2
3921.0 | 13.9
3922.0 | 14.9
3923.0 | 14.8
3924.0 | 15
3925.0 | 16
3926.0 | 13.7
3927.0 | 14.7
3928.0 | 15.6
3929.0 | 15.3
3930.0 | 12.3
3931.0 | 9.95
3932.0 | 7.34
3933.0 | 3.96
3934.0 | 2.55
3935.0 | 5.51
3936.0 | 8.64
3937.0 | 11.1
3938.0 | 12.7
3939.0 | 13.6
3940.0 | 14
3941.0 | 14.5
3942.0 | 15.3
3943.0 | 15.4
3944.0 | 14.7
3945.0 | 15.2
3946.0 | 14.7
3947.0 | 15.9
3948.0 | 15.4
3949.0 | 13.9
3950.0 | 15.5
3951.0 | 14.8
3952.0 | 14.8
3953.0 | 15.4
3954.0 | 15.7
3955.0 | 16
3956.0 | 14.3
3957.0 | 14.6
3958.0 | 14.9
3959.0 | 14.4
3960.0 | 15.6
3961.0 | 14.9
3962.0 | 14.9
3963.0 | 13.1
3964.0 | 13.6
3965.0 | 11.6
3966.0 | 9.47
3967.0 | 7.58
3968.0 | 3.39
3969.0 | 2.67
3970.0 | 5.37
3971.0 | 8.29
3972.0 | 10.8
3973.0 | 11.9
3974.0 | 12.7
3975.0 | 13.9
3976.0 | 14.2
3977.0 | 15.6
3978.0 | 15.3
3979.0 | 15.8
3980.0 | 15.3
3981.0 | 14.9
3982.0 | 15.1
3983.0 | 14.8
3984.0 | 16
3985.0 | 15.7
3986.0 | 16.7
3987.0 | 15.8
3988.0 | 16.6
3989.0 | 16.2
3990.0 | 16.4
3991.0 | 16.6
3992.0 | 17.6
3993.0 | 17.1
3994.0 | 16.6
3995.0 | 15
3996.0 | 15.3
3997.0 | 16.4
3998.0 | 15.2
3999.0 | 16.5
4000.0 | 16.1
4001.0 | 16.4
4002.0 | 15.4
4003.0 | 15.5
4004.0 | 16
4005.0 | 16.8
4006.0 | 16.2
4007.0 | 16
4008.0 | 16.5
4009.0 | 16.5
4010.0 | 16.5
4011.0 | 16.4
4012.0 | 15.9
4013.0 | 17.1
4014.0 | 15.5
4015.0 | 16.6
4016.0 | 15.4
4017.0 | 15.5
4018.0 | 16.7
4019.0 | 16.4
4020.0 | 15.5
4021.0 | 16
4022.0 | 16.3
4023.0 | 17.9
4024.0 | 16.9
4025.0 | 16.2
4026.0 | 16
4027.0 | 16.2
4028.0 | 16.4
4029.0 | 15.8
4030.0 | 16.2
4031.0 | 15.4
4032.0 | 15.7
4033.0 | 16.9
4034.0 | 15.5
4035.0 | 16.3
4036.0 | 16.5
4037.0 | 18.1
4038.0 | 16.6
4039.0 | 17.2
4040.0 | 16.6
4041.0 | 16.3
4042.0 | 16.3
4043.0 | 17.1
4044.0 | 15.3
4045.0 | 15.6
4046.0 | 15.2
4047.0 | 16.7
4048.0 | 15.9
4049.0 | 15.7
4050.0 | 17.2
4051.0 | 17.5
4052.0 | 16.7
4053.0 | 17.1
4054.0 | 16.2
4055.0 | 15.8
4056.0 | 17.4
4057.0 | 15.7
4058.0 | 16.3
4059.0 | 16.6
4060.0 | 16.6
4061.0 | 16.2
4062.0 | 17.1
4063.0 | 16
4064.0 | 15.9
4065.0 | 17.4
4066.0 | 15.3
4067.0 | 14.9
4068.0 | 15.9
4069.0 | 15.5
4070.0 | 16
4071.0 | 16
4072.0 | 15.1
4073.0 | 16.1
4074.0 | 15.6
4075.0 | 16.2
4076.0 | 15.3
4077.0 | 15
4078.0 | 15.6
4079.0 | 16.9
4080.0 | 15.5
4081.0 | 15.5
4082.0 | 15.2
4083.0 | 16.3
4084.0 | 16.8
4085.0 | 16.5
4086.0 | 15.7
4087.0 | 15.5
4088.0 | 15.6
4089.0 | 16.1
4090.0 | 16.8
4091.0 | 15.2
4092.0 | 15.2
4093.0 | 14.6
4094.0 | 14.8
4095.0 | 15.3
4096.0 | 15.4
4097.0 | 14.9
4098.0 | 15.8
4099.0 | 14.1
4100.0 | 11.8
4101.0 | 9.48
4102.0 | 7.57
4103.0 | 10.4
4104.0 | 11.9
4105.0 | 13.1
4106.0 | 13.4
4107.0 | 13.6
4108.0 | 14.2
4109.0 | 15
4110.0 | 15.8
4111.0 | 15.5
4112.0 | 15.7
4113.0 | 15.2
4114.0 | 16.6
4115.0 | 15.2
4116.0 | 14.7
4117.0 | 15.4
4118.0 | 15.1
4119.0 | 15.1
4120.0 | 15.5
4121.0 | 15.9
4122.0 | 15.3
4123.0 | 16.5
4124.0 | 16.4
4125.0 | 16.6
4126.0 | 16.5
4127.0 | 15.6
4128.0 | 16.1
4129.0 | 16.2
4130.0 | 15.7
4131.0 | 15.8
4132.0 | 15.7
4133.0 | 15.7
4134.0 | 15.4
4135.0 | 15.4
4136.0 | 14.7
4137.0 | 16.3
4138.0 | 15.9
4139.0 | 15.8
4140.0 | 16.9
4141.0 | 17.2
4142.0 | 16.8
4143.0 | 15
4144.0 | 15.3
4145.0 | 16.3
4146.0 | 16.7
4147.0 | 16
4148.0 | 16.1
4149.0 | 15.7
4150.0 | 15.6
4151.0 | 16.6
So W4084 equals 0.8 angstrom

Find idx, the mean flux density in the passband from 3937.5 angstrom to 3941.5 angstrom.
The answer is 13.7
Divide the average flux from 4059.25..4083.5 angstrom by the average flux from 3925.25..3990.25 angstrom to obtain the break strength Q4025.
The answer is 1.21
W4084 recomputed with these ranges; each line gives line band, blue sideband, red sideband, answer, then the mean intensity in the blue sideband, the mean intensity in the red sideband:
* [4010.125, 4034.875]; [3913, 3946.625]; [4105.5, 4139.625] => -3.3 angstrom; 13.2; 15.5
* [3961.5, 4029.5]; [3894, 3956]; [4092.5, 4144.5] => -2.0 angstrom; 14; 15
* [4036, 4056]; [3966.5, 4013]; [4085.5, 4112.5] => -3.0 angstrom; 14.5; 14.2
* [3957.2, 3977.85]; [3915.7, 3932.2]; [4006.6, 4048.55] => 4.8 angstrom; 14.2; 16.3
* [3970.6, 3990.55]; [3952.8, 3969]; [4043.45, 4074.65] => -1.8 angstrom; 12.7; 16.1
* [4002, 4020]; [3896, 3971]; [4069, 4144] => -2.4 angstrom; 13.5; 15.2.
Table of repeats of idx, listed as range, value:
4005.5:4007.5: 16.1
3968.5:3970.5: 4.02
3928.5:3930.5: 13.8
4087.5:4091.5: 15.9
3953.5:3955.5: 15.8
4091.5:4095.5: 15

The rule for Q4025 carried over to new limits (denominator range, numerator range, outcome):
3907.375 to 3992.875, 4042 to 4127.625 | 1.13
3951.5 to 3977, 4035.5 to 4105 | 1.27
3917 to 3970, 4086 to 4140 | 1.16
